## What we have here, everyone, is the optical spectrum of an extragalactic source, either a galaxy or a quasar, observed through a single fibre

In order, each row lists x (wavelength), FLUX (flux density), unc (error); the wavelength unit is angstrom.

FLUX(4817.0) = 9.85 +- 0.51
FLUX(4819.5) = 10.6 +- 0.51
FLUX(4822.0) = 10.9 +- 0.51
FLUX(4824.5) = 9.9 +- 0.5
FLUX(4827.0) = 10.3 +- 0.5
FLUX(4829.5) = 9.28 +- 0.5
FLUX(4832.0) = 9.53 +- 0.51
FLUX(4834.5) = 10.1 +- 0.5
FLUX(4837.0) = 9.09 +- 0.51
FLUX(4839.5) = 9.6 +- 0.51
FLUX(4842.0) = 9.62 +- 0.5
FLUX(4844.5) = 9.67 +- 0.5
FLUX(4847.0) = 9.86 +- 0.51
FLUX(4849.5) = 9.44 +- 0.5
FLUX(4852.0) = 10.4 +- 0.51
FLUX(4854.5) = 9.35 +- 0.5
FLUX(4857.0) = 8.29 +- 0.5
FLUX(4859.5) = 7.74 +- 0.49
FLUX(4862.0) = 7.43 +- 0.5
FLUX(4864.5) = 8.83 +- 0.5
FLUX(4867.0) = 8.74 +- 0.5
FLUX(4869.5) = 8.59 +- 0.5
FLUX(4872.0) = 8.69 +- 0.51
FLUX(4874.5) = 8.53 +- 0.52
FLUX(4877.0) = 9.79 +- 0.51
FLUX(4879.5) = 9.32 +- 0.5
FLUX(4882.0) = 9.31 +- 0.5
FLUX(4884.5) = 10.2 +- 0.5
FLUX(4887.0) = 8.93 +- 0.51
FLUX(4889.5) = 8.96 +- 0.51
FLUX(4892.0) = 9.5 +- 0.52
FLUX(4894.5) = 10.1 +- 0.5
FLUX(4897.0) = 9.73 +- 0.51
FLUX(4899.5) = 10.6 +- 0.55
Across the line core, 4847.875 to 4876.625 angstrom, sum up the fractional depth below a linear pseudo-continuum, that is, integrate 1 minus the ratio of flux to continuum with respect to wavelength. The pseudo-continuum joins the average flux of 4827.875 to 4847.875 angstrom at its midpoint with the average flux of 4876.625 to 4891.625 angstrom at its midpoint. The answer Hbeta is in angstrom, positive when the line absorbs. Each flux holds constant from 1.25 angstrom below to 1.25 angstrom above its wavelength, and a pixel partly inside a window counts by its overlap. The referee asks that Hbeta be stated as 2.2 angstrom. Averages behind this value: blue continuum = 9.6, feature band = 8.78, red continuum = 9.4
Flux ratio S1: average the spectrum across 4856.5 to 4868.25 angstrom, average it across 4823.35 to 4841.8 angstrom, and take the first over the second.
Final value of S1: 0.85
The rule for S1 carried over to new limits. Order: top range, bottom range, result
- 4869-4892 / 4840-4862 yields 1.00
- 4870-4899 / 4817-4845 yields 0.95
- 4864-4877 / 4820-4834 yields 0.88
